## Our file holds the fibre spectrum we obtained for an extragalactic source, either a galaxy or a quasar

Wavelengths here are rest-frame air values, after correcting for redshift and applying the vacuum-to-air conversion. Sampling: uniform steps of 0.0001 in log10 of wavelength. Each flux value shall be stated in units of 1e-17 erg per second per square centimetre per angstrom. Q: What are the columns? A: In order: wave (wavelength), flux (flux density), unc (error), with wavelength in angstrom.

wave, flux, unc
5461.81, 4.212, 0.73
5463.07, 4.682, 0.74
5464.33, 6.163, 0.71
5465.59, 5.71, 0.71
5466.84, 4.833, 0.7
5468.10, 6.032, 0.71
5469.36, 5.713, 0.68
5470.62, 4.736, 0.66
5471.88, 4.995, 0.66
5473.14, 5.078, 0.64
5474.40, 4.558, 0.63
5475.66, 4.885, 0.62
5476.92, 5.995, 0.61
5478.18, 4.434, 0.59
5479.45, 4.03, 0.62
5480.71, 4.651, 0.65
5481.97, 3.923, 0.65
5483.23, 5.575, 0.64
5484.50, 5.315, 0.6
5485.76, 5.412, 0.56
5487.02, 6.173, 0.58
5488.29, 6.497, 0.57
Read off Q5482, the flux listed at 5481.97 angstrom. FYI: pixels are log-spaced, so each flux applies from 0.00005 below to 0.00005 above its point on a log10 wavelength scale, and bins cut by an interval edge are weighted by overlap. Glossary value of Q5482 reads 3.923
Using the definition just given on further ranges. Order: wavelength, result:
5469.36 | 5.713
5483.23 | 5.575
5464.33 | 6.163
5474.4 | 4.558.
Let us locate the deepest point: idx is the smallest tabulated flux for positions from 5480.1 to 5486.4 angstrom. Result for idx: 3.923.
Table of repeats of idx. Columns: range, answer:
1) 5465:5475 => 4.558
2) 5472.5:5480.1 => 4.03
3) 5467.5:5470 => 5.713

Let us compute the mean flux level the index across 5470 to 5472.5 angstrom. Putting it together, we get 4.87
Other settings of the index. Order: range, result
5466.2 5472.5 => 5.27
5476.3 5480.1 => 4.81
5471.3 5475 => 4.88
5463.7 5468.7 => 5.69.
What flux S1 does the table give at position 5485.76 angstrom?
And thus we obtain 5.412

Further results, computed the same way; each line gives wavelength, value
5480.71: 4.651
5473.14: 5.078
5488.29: 6.497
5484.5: 5.315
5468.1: 6.032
